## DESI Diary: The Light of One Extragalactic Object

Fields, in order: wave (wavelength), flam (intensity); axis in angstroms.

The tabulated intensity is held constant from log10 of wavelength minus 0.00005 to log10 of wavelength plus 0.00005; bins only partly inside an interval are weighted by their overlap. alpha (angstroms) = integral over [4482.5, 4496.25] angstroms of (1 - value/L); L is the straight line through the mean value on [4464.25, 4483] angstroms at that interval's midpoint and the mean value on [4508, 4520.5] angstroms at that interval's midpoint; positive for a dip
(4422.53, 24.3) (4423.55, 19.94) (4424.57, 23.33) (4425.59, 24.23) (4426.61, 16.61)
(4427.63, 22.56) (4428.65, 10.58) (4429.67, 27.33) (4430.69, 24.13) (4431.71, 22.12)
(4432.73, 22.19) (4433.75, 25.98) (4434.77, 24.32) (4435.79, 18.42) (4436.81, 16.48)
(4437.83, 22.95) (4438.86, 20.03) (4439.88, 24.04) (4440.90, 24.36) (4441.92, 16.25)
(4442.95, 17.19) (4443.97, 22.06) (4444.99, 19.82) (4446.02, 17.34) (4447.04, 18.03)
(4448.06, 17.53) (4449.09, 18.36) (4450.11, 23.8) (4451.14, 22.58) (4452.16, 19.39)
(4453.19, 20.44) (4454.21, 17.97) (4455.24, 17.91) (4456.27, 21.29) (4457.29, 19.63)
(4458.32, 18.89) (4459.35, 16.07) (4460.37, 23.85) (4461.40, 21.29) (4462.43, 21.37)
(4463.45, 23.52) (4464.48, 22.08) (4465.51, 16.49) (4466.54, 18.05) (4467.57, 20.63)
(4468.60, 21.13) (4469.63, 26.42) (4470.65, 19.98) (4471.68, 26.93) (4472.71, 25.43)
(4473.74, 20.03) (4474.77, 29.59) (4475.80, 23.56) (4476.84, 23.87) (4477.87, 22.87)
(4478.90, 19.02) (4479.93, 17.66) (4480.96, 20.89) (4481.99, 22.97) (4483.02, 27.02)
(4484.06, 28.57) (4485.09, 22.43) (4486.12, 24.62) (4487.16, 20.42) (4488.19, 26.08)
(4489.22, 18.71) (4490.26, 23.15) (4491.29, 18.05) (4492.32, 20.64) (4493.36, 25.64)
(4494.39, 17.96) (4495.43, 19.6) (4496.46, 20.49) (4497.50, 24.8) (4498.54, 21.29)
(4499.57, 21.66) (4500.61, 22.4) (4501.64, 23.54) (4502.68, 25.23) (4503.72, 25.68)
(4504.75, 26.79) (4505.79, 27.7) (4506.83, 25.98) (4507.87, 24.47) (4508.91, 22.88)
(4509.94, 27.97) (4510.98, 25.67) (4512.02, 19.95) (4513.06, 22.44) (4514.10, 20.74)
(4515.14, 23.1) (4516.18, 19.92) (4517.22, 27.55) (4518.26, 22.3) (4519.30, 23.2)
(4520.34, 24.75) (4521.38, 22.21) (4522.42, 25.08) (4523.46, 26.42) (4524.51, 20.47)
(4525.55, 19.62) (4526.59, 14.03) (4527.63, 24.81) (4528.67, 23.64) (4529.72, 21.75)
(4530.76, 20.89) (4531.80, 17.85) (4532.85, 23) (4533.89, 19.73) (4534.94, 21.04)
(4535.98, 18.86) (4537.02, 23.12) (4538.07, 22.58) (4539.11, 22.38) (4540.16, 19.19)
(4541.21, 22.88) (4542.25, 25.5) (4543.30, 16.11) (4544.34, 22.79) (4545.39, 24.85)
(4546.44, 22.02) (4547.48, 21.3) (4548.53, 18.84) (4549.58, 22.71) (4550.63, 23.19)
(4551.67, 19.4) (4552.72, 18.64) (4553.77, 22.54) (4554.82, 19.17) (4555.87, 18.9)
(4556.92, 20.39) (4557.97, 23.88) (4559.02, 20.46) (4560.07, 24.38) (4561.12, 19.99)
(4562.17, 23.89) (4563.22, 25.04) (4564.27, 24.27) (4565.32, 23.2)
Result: 0.1 angstroms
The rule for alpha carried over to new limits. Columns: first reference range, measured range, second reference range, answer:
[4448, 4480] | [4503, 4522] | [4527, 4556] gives -2.5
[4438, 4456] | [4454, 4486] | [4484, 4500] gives -1.5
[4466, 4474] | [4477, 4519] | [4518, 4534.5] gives -1.6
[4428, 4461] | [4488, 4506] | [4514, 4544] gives -1.1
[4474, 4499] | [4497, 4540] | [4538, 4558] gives -1.9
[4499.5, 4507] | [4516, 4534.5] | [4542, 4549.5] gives 0.9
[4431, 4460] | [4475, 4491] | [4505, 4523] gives -0.4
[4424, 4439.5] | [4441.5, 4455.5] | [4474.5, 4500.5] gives 1.6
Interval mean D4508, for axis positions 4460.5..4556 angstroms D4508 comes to 22.3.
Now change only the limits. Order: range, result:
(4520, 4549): 21.6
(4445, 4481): 21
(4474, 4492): 22.8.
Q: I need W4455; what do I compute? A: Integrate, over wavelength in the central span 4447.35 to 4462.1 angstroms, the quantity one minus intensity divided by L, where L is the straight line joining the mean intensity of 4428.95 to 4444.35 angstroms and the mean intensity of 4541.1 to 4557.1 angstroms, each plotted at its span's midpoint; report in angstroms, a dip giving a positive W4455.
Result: 1.2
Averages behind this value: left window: 21.7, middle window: 19.9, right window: 21.2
